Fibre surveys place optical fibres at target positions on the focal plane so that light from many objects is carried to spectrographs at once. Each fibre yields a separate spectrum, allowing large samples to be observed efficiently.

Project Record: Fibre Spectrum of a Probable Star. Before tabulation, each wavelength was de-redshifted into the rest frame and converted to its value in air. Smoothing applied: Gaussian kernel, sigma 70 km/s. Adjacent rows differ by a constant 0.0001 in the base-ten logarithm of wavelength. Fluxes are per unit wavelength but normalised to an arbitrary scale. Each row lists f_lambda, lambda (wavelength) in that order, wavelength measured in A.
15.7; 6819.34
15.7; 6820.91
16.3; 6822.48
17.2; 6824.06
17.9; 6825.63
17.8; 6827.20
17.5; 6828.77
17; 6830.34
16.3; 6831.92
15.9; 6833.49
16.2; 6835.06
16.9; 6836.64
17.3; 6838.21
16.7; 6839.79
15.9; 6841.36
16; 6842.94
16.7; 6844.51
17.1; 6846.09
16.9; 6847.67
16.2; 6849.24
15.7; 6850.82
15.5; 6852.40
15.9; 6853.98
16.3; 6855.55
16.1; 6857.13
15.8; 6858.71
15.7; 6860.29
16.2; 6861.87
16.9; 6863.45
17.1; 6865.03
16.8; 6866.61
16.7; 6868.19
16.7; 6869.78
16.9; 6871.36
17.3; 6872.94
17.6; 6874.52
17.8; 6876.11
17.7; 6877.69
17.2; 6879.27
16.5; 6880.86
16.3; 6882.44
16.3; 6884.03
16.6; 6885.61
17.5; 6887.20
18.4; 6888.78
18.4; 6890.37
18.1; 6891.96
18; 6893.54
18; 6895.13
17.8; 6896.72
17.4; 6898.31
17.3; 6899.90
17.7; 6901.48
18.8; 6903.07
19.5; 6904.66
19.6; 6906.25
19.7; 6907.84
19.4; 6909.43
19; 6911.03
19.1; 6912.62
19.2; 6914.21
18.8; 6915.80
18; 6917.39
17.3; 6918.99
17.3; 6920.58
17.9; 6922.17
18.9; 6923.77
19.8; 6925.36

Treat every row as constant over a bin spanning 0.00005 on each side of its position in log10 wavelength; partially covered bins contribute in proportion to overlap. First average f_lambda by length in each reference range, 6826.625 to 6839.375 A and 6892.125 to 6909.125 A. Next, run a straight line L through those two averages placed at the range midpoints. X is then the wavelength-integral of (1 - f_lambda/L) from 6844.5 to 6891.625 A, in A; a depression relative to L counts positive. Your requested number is 2.4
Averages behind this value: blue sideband 16.8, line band 16.8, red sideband 18.4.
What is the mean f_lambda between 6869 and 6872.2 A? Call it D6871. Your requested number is 16.8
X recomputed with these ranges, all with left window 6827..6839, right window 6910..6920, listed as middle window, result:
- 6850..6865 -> 1.10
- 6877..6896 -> 0.56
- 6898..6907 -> -0.07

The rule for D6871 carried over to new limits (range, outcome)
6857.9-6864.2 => 16.1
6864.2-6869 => 16.8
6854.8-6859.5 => 16.1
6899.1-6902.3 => 17.5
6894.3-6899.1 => 17.7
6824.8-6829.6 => 17.8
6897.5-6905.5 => 18.2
